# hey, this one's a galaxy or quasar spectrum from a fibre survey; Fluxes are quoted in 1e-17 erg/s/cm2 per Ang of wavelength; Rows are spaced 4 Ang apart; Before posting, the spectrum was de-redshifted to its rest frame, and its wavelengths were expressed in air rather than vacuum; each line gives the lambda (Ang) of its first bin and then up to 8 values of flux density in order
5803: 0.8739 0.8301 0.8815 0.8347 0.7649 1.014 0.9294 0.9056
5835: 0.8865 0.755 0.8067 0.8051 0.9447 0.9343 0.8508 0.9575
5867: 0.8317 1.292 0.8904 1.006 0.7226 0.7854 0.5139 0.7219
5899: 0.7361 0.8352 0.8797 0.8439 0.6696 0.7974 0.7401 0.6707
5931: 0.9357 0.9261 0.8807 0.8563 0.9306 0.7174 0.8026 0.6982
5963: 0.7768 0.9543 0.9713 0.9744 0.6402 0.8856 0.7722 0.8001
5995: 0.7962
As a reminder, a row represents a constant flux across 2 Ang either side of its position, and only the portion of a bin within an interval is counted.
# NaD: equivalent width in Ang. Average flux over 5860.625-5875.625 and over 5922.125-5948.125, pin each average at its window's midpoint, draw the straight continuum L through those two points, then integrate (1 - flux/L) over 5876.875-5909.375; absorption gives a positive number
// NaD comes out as 5.75 Ang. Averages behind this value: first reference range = 0.999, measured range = 0.776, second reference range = 0.851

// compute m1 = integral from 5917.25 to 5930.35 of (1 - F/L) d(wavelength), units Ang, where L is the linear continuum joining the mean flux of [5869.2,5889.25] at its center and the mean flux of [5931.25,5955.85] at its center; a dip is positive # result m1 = 1.88 Ang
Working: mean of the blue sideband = 0.93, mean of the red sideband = 0.861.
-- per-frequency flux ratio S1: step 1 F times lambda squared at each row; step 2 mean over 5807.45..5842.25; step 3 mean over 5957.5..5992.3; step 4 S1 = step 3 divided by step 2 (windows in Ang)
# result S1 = 1.01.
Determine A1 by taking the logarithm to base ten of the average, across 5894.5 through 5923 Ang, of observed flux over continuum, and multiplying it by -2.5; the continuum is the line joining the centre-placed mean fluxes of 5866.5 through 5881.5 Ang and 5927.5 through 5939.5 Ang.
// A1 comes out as 0.20 mag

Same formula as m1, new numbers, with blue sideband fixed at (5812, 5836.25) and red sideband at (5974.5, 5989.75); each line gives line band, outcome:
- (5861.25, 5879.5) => -2.8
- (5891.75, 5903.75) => 1.7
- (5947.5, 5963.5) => 1.0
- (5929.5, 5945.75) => -1.4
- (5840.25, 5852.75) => 0.5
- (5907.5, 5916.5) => 0.6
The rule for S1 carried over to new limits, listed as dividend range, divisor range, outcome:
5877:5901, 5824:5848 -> 0.89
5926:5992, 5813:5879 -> 0.96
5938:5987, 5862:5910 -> 1.02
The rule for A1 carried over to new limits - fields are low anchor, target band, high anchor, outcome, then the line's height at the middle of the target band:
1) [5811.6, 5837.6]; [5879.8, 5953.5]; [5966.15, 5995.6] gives 0.10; 0.863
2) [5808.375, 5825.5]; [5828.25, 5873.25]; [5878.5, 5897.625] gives -0.13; 0.805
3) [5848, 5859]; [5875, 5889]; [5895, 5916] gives 0.00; 0.846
